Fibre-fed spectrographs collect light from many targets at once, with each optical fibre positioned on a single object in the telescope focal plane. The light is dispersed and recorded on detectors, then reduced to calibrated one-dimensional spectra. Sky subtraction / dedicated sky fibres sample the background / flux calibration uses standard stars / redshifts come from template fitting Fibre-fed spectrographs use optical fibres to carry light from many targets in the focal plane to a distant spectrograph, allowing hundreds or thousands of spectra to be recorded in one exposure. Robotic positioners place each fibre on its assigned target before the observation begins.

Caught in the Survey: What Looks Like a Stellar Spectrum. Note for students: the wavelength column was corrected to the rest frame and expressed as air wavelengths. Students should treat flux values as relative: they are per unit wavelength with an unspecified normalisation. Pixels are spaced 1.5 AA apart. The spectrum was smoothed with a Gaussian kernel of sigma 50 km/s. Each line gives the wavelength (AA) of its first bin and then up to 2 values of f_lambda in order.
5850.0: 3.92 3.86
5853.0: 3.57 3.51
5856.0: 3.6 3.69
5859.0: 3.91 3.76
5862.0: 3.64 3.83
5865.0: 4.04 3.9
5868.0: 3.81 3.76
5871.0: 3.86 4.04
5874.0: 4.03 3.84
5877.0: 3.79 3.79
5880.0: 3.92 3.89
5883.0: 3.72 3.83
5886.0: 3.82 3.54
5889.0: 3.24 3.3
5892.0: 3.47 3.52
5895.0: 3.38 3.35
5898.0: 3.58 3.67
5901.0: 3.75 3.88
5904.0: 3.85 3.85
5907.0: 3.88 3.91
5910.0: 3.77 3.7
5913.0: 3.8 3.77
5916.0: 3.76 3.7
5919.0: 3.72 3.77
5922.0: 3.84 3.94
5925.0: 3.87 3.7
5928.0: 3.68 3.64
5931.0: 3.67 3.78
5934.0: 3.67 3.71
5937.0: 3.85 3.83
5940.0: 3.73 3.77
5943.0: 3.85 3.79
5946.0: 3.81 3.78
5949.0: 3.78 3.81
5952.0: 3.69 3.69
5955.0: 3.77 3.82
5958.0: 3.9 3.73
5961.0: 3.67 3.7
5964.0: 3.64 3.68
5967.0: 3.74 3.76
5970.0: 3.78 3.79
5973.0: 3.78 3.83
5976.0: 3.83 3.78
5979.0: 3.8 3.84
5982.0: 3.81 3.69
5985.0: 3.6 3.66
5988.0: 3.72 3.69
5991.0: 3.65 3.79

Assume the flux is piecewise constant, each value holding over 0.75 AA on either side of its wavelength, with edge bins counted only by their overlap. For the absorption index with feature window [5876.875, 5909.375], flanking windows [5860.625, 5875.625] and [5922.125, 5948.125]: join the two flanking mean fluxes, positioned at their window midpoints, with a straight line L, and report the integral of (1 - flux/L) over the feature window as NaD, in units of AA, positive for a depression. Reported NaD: 1.3 AA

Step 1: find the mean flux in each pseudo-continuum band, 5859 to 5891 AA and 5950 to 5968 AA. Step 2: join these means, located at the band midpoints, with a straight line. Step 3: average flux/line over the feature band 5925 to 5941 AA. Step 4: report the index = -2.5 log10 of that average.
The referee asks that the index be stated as 0.01 mag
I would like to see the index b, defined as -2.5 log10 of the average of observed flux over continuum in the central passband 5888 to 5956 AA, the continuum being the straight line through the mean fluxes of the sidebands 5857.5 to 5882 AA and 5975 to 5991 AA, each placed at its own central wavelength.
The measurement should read 0.02 mag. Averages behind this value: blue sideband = 3.86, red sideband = 3.74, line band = 3.72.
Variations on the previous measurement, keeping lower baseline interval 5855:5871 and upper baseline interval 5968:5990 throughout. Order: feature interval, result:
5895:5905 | 0.03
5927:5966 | 0.01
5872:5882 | -0.03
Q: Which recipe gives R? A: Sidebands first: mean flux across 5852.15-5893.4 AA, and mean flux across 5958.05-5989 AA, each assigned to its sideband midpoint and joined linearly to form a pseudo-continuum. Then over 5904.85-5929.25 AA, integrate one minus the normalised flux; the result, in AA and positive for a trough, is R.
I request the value -0.3 AA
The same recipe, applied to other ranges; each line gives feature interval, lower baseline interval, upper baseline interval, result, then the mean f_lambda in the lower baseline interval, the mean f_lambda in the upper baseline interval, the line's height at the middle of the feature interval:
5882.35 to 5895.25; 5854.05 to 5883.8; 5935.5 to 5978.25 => 0.9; 3.82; 3.77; 3.81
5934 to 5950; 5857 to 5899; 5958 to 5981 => -0.2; 3.72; 3.76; 3.75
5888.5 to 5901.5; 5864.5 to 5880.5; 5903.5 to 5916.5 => 1.2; 3.89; 3.81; 3.84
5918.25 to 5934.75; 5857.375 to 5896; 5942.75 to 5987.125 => 0.0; 3.74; 3.76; 3.75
